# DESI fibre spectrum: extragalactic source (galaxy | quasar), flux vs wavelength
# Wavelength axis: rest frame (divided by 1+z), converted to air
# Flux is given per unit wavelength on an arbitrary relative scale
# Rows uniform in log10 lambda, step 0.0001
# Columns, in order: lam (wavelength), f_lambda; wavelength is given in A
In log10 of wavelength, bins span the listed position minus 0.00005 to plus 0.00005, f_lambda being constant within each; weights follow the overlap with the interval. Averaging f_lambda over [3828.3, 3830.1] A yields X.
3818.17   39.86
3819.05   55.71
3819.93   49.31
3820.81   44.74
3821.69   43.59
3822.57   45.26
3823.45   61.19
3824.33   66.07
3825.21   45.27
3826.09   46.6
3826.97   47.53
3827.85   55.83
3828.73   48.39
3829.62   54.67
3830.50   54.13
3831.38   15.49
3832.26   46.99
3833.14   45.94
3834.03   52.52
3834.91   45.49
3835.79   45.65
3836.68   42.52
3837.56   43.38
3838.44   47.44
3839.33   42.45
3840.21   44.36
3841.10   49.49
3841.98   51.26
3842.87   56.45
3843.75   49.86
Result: 51.4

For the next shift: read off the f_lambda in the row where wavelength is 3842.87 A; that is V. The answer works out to 56.45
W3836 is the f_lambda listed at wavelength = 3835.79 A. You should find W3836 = 45.65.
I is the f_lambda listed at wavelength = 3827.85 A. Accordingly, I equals 55.83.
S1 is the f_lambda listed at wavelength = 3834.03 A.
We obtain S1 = 52.52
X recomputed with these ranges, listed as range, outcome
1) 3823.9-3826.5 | 52.7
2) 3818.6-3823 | 47.7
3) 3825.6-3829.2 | 49.5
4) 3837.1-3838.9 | 45.4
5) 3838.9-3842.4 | 46.9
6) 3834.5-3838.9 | 44.9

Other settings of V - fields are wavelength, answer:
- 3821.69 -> 43.59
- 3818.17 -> 39.86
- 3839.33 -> 42.45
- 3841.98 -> 51.26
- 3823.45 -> 61.19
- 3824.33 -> 66.07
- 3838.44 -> 47.44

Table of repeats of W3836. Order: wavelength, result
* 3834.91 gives 45.49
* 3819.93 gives 49.31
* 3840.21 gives 44.36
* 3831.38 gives 15.49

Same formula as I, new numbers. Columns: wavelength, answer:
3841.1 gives 49.49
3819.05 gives 55.71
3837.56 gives 43.38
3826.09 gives 46.6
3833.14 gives 45.94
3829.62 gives 54.67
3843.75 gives 49.86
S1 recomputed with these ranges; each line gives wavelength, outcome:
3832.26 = 46.99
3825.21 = 45.27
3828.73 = 48.39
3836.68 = 42.52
